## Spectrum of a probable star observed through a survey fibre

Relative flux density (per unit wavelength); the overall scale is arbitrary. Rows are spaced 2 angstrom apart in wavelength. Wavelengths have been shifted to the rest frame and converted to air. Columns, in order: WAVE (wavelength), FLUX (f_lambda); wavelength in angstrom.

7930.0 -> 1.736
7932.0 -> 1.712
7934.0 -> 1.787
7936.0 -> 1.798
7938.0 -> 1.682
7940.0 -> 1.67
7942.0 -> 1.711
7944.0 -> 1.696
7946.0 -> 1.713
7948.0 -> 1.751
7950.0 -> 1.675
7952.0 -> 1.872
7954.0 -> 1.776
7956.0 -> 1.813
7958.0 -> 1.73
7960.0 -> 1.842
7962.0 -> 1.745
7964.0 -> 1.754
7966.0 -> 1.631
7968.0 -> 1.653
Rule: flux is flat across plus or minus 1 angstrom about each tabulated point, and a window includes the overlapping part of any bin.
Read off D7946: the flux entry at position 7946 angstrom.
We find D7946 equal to 1.713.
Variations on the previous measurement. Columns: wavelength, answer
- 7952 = 1.872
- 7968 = 1.653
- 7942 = 1.711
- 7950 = 1.675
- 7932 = 1.712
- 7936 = 1.798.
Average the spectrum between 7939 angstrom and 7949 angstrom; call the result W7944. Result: 1.71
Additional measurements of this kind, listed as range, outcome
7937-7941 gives 1.68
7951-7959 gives 1.8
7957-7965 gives 1.77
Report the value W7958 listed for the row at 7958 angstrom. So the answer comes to 1.73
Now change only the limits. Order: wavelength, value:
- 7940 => 1.67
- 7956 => 1.813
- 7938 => 1.682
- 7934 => 1.787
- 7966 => 1.631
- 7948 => 1.751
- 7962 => 1.745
